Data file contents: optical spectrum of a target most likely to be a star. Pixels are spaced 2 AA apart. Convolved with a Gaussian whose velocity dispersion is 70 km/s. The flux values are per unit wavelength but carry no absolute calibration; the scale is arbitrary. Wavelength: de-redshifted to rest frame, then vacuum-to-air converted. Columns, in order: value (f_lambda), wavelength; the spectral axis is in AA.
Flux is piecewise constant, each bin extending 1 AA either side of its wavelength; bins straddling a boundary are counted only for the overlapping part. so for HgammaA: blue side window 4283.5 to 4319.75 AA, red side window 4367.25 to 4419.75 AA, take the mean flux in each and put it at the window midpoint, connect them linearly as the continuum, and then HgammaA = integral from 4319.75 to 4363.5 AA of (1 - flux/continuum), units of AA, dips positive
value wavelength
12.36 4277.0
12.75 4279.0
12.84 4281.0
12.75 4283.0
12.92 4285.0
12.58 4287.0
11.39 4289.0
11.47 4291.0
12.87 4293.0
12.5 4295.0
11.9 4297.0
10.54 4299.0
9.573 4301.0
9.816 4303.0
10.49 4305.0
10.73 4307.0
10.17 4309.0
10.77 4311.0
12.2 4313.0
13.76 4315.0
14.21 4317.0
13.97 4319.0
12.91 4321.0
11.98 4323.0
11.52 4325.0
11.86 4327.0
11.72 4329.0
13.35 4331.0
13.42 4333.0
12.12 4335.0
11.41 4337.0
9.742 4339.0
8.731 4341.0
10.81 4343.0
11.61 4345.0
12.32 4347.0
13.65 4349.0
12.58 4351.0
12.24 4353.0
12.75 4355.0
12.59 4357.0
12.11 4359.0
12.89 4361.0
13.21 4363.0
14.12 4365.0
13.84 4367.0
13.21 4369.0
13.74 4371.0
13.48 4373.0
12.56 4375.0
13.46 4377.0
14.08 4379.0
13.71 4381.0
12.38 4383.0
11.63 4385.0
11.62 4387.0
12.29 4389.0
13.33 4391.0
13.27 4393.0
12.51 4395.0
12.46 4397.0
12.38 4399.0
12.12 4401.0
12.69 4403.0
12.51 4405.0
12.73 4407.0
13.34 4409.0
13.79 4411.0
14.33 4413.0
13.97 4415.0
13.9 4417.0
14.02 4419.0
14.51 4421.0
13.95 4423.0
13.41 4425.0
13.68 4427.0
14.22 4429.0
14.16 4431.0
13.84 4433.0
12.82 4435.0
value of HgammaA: 0.9 AA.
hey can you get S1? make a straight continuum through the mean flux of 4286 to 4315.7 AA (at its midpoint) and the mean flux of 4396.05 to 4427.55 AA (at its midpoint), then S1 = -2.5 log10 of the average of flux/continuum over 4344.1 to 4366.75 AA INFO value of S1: -0.04 mag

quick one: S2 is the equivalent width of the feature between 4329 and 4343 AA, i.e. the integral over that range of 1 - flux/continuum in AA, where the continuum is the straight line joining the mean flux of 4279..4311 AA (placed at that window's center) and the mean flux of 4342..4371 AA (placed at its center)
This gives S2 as 1.01 AA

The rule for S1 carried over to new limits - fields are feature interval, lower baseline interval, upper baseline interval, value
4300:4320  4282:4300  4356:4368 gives 0.07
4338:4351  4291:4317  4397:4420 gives 0.08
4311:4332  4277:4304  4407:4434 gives -0.03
